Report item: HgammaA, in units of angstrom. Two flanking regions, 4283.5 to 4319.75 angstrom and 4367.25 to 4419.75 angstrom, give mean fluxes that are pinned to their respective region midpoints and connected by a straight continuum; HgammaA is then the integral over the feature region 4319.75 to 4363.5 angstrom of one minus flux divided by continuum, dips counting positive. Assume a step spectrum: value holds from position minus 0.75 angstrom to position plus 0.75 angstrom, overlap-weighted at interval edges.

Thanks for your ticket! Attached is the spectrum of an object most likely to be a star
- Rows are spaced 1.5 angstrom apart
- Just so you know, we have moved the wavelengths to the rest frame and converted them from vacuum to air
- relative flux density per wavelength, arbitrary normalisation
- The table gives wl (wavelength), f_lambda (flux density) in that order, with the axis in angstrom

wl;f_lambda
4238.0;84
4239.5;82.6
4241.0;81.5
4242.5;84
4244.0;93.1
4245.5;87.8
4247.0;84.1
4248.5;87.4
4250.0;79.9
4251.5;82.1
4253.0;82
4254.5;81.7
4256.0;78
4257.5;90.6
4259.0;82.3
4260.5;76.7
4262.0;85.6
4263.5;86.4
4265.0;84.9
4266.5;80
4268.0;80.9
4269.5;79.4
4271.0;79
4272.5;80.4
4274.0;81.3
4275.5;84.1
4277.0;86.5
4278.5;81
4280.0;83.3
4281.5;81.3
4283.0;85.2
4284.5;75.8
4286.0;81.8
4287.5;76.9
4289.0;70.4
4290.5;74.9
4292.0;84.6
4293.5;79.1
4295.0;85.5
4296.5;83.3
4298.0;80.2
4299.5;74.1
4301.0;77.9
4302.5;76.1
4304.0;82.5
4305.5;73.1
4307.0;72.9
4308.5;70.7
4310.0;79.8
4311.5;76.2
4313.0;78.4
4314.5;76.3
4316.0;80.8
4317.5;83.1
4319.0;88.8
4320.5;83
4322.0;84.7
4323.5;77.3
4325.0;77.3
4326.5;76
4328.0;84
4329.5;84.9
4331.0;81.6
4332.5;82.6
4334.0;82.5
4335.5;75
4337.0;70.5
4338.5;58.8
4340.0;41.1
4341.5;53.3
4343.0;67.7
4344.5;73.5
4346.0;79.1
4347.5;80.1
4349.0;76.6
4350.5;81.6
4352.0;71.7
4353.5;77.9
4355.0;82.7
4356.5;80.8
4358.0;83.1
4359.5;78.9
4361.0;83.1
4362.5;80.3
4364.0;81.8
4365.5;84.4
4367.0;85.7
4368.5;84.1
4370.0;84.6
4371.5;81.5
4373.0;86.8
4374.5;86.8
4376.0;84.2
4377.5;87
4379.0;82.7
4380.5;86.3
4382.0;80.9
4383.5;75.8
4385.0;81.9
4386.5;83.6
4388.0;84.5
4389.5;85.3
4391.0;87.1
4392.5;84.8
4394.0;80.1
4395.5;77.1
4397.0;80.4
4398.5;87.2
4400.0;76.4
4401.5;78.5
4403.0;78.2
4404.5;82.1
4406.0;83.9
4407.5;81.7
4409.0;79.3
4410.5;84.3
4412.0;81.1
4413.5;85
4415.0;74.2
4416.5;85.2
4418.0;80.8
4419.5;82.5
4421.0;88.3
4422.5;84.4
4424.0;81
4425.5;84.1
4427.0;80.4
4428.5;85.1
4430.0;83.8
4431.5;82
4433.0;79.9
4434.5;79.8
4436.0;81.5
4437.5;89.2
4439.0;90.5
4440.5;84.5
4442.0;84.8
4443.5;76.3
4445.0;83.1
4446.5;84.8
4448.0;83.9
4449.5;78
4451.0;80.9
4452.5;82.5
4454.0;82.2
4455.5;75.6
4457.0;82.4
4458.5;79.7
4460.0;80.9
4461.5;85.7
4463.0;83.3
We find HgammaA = 2.2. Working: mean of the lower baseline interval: 78.5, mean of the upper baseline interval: 82.5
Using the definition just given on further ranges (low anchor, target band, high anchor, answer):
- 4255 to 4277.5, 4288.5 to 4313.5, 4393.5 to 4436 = 1.4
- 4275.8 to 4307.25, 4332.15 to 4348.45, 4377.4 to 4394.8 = 2.4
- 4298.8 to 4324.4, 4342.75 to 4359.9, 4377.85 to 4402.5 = 0.5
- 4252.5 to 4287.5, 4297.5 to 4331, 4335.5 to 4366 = -0.6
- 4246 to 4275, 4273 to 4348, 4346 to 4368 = 3.6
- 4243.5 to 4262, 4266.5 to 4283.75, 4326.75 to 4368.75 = 0.0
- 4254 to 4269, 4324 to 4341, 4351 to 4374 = 1.7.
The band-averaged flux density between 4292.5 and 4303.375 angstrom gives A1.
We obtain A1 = 79.6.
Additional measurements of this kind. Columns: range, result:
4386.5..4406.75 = 82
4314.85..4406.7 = 79.8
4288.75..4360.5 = 77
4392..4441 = 82.3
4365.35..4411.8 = 82.8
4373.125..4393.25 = 84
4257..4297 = 81.5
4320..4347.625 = 74.2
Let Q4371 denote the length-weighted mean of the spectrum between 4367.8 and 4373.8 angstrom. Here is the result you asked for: 84.3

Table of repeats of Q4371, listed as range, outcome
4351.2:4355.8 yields 77.5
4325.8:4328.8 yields 80.1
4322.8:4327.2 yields 76.9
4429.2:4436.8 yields 81.5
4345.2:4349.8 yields 78.6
